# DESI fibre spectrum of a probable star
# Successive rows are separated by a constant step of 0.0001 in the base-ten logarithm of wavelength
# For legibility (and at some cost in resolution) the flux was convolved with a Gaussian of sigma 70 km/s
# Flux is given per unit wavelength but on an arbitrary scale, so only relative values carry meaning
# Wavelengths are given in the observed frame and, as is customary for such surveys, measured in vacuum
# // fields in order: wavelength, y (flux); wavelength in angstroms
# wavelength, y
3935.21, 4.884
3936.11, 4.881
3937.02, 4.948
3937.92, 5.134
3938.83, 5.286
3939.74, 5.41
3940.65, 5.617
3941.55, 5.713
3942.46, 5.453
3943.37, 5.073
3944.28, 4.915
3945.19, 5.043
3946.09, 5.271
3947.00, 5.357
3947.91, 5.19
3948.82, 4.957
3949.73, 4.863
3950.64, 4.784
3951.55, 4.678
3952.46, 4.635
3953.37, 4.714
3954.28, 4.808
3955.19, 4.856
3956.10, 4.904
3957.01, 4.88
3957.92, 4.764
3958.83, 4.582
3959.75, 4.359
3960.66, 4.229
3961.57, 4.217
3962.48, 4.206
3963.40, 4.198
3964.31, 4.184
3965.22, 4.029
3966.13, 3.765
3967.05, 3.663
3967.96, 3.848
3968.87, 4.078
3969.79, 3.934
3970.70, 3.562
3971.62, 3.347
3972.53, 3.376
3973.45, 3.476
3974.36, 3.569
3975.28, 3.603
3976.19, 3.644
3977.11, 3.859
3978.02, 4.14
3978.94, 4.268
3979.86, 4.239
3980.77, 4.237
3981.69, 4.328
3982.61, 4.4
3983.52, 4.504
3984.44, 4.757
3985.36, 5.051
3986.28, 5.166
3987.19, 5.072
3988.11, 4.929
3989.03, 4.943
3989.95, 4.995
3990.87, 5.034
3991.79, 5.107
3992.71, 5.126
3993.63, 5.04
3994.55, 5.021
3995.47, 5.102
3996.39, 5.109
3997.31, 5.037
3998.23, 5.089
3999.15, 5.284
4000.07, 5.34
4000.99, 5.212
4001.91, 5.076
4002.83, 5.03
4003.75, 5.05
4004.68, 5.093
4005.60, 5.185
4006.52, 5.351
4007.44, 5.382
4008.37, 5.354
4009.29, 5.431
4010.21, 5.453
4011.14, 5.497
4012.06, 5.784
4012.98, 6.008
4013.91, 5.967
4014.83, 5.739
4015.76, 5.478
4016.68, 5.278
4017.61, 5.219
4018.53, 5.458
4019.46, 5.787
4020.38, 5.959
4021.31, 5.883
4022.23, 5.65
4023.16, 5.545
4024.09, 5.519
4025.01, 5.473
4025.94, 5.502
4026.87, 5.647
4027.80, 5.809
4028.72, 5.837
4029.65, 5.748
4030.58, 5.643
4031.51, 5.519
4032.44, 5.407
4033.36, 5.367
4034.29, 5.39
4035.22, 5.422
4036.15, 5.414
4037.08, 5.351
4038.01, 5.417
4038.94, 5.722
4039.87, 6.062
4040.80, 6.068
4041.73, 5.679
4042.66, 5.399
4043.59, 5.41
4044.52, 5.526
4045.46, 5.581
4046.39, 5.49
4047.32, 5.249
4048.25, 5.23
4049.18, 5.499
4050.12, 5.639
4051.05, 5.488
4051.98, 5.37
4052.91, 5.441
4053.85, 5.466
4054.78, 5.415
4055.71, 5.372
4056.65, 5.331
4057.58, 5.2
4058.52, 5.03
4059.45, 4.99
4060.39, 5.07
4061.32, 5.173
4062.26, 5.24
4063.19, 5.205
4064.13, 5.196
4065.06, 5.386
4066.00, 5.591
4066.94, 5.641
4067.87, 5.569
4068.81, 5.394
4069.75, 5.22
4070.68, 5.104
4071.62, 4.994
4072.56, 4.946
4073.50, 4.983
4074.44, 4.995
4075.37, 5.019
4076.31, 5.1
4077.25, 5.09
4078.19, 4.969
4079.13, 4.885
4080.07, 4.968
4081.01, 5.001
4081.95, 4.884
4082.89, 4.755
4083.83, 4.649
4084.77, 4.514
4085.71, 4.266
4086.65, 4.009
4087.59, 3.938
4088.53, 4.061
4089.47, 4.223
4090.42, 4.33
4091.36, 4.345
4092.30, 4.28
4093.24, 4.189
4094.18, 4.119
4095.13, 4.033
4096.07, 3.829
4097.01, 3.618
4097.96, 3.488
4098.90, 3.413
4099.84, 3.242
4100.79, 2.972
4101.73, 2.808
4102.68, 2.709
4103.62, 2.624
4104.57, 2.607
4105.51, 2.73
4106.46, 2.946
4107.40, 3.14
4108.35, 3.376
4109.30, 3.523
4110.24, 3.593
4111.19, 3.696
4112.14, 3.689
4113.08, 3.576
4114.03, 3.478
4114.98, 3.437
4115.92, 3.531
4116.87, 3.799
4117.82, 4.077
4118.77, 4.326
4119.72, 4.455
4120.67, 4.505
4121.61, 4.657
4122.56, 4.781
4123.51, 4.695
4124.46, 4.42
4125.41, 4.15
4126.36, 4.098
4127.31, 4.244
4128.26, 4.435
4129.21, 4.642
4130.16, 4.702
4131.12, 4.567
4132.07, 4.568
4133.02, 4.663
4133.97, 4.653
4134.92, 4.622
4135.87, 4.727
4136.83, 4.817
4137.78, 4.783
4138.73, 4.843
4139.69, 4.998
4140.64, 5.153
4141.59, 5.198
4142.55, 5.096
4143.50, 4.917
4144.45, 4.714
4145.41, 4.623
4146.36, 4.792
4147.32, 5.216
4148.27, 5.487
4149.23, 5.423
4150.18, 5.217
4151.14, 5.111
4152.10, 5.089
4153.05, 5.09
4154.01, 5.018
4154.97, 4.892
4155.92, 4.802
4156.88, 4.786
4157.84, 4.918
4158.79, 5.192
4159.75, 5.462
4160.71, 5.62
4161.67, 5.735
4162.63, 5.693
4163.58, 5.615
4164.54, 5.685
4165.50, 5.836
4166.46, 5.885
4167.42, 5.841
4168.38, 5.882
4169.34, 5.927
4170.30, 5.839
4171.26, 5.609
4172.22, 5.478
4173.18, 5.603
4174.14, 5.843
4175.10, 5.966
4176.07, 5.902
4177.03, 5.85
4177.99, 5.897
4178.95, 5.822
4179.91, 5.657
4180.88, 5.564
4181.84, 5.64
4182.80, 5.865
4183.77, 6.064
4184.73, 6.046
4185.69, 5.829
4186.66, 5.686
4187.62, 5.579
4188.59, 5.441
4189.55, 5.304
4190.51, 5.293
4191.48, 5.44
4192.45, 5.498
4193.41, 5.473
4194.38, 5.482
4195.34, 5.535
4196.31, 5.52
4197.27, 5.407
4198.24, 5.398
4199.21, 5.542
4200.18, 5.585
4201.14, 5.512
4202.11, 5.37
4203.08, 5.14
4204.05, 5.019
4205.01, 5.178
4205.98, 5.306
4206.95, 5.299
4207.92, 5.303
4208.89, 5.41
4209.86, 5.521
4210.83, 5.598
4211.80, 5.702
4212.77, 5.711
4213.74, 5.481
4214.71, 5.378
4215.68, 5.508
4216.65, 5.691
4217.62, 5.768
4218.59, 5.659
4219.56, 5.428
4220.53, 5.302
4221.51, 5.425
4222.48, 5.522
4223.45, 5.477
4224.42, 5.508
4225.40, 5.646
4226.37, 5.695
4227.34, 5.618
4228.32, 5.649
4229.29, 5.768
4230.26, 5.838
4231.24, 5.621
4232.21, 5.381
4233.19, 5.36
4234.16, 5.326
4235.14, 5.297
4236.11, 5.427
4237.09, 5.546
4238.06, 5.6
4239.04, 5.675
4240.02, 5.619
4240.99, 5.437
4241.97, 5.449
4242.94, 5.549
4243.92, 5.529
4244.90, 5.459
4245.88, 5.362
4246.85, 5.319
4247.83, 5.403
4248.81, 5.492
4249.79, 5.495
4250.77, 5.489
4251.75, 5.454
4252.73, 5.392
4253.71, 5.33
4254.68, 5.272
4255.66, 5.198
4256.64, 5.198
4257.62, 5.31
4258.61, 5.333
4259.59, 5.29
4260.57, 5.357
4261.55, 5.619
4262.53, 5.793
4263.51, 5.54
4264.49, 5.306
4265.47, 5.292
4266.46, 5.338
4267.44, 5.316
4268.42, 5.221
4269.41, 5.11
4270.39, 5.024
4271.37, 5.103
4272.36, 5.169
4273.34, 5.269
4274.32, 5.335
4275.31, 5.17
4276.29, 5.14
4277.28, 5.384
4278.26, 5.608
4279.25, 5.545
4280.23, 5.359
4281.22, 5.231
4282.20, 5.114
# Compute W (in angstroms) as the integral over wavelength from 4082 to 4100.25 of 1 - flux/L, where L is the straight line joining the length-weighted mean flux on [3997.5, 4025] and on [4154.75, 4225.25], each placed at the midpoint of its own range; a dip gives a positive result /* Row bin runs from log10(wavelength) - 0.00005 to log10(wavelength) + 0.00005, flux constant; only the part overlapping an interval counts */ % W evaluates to 4.7 angstroms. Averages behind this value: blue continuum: 5.45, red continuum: 5.55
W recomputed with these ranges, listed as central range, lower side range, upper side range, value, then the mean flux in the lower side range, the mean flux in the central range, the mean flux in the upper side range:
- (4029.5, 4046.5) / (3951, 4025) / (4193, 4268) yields -2.1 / 4.8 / 5.56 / 5.46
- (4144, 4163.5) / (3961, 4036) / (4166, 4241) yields 1.0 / 4.93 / 5.15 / 5.58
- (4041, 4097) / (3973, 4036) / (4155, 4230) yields 3.0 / 5.13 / 4.99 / 5.56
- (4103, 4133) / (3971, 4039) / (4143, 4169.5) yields 7.6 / 5.09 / 3.91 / 5.3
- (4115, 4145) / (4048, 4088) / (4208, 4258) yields 3.9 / 5.1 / 4.56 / 5.5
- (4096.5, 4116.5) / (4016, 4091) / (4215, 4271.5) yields 7.8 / 5.26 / 3.25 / 5.45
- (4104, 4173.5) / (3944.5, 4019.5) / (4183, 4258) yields 7.3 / 4.76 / 4.7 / 5.49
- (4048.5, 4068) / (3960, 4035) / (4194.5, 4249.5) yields -1.0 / 4.92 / 5.34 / 5.49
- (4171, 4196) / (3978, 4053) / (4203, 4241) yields -0.9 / 5.32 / 5.67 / 5.5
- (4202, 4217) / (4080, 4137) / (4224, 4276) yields -1.2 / 4.01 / 5.41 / 5.42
